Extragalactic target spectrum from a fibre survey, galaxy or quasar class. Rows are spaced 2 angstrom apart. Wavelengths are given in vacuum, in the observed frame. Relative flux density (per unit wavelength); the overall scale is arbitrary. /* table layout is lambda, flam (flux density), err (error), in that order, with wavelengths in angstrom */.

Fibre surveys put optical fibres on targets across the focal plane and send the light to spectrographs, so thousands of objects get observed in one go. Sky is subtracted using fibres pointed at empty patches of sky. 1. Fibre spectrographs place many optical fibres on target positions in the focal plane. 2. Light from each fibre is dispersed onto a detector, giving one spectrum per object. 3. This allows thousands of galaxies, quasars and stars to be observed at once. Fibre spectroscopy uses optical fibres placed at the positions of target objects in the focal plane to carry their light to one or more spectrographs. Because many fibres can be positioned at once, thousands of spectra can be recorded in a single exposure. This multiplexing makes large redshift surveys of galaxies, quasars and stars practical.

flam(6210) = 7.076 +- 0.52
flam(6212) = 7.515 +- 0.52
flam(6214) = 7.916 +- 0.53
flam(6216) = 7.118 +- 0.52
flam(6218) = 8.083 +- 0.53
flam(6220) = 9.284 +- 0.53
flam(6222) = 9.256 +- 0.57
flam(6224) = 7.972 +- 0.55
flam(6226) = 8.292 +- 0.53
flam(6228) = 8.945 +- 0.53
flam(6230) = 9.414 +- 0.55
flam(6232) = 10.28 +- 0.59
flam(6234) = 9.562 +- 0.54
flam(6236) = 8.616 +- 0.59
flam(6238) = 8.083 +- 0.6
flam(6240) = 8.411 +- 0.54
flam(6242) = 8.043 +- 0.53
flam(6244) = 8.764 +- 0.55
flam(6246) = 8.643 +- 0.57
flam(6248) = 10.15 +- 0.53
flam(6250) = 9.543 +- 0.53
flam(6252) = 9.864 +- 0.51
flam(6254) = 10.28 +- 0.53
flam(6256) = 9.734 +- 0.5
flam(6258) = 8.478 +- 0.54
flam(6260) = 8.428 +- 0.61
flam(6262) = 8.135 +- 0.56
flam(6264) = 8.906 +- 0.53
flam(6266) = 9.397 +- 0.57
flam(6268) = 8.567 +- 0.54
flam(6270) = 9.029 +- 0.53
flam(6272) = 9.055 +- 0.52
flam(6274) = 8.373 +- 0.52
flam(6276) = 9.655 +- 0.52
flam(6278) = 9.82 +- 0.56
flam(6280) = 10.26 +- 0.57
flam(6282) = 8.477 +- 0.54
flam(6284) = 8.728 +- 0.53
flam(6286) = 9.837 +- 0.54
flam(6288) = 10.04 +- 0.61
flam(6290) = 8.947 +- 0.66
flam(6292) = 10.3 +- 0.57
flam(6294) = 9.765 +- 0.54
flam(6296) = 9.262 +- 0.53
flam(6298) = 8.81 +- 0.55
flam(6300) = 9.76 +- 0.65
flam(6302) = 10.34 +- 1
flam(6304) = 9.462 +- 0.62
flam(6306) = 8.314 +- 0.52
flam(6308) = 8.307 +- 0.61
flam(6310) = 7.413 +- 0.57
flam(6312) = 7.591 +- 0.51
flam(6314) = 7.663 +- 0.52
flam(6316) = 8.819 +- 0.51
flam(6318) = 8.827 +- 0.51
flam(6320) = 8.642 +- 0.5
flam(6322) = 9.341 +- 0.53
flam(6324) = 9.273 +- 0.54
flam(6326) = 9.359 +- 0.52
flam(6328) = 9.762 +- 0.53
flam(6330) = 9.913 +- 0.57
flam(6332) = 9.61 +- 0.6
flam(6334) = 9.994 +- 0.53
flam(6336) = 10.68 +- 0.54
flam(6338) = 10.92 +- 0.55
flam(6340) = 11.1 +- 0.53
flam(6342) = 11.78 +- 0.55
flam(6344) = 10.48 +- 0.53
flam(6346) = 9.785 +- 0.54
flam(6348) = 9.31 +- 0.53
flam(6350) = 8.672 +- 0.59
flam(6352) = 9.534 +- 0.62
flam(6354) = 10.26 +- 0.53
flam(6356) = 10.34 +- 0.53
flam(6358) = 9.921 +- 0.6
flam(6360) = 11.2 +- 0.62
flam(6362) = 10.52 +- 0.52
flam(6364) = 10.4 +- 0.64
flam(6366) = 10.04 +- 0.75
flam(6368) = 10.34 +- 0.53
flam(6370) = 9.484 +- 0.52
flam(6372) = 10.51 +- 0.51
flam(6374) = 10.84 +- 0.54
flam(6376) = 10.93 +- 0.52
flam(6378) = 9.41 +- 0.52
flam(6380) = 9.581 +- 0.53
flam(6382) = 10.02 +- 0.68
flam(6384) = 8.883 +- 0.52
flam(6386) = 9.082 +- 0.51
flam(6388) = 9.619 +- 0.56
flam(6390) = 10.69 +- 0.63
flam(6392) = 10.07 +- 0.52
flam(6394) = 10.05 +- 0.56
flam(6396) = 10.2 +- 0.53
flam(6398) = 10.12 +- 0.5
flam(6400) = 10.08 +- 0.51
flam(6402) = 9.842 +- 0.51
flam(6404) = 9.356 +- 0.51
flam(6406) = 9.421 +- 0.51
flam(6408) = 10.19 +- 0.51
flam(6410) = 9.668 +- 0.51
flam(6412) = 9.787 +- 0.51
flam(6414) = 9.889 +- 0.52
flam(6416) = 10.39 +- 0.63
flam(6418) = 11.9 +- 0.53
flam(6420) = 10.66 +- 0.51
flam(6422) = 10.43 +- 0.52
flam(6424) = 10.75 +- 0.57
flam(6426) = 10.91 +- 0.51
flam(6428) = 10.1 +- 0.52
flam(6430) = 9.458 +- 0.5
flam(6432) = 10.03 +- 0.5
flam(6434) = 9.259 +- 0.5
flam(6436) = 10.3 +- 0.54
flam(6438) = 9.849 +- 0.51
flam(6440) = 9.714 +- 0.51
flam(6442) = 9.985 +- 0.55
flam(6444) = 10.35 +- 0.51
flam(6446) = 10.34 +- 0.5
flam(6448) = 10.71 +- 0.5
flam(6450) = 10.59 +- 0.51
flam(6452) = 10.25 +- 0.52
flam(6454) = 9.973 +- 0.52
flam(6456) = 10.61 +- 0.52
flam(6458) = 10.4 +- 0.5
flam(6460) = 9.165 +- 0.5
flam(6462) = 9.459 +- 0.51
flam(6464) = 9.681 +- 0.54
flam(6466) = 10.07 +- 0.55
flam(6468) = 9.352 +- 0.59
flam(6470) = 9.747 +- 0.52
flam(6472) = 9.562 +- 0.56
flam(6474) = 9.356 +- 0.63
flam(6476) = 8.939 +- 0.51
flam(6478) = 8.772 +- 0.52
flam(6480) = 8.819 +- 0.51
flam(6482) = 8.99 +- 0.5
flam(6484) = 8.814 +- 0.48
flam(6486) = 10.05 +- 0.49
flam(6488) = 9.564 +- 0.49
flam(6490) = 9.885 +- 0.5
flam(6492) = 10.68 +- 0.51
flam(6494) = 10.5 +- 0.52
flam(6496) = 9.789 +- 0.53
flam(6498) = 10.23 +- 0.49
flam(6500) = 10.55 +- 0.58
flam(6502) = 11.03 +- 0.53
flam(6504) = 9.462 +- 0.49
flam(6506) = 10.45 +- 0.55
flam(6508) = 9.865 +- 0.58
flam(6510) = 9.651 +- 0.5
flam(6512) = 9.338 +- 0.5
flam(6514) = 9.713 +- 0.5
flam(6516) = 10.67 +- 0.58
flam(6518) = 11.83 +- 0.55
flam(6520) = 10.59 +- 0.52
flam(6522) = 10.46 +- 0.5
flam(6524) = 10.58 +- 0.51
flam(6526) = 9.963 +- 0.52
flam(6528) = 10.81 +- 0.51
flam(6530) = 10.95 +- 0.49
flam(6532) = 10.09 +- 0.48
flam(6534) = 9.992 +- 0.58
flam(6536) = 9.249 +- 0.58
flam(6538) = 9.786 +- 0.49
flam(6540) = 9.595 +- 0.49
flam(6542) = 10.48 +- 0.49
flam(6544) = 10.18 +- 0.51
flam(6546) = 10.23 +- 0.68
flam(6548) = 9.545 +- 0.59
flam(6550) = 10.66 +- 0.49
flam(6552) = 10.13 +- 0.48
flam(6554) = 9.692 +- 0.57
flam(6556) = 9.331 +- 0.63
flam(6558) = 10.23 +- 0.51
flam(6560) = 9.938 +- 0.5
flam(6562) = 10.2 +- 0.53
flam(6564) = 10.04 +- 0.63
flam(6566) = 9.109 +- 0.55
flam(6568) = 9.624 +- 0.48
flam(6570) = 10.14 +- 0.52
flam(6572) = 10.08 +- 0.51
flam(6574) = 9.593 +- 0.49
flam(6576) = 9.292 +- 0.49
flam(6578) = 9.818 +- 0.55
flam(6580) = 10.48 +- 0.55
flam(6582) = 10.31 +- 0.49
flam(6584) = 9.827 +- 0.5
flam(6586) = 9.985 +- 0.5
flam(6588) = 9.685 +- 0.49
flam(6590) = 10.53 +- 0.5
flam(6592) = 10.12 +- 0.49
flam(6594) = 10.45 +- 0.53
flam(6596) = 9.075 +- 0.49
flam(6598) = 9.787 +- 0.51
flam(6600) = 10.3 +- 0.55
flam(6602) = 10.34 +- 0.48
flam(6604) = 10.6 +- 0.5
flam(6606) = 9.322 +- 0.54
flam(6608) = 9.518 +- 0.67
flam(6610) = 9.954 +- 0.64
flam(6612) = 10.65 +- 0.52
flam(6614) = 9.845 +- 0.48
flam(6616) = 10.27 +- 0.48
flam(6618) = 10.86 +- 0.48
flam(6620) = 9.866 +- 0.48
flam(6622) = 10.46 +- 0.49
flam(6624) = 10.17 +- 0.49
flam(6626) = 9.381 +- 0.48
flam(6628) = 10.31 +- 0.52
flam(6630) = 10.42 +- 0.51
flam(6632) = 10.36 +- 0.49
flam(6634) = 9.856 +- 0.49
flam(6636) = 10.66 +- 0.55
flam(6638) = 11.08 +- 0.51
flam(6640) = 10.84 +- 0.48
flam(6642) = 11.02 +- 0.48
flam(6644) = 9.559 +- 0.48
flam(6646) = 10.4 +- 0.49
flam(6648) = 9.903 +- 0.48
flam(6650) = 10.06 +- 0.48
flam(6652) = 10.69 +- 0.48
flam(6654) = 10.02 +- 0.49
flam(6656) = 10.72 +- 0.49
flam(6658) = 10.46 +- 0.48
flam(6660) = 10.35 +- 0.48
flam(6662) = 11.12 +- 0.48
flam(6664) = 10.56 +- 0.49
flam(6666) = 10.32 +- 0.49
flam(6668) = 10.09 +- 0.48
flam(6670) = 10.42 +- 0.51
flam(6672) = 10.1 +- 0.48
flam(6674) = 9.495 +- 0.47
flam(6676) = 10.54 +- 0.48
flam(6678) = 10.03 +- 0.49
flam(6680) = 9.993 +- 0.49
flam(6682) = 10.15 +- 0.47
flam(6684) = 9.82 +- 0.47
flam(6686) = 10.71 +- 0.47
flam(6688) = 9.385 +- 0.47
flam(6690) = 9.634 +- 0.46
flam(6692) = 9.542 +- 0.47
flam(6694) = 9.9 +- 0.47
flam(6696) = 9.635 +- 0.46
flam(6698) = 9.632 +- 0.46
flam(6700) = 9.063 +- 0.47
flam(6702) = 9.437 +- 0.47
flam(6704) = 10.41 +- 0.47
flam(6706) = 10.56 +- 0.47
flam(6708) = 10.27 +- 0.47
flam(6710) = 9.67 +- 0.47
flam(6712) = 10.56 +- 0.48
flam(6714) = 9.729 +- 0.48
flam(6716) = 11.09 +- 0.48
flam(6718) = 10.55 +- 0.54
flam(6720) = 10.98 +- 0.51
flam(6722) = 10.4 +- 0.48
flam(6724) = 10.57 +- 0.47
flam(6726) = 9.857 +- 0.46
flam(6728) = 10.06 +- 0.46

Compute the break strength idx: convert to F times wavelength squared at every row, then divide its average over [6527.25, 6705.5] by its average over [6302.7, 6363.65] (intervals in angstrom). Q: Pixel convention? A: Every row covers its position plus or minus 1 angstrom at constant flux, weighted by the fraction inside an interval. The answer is 1.15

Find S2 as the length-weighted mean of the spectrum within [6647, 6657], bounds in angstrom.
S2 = 10.3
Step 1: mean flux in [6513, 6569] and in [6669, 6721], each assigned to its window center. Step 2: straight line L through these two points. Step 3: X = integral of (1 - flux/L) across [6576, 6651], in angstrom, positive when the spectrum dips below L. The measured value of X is -0.4 angstrom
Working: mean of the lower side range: 10.1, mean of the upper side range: 10.1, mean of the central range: 10.2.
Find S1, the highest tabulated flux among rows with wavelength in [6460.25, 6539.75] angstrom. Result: 11.83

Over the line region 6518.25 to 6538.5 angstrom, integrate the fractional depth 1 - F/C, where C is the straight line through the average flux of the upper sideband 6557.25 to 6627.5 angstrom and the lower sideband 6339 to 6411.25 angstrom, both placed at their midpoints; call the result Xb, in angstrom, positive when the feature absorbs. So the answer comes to -0.6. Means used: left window 10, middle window 10.3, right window 10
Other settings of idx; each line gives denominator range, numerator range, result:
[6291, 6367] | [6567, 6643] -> 1.15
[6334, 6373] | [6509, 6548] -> 1.05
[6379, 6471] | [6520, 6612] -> 1.04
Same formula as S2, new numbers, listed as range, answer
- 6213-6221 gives 8.1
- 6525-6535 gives 10.4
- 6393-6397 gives 10.1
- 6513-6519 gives 10.7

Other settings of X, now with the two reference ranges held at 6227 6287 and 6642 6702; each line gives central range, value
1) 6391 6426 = -2.6 angstrom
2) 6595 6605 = -0.1 angstrom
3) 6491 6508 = -1.1 angstrom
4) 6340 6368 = -2.6 angstrom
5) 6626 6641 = -0.7 angstrom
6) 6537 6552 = -0.4 angstrom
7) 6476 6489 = 0.7 angstrom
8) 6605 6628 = -0.2 angstrom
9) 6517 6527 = -1.0 angstrom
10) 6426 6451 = -1.4 angstrom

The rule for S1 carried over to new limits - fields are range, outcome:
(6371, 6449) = 11.9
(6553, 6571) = 10.23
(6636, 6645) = 11.08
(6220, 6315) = 10.34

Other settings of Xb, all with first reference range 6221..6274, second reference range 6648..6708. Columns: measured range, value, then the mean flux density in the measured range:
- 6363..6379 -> -1.6 angstrom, 10.2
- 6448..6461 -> -0.9 angstrom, 10.2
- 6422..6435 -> -0.9 angstrom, 10.1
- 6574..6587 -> -0.1 angstrom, 9.92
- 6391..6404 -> -0.9 angstrom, 10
